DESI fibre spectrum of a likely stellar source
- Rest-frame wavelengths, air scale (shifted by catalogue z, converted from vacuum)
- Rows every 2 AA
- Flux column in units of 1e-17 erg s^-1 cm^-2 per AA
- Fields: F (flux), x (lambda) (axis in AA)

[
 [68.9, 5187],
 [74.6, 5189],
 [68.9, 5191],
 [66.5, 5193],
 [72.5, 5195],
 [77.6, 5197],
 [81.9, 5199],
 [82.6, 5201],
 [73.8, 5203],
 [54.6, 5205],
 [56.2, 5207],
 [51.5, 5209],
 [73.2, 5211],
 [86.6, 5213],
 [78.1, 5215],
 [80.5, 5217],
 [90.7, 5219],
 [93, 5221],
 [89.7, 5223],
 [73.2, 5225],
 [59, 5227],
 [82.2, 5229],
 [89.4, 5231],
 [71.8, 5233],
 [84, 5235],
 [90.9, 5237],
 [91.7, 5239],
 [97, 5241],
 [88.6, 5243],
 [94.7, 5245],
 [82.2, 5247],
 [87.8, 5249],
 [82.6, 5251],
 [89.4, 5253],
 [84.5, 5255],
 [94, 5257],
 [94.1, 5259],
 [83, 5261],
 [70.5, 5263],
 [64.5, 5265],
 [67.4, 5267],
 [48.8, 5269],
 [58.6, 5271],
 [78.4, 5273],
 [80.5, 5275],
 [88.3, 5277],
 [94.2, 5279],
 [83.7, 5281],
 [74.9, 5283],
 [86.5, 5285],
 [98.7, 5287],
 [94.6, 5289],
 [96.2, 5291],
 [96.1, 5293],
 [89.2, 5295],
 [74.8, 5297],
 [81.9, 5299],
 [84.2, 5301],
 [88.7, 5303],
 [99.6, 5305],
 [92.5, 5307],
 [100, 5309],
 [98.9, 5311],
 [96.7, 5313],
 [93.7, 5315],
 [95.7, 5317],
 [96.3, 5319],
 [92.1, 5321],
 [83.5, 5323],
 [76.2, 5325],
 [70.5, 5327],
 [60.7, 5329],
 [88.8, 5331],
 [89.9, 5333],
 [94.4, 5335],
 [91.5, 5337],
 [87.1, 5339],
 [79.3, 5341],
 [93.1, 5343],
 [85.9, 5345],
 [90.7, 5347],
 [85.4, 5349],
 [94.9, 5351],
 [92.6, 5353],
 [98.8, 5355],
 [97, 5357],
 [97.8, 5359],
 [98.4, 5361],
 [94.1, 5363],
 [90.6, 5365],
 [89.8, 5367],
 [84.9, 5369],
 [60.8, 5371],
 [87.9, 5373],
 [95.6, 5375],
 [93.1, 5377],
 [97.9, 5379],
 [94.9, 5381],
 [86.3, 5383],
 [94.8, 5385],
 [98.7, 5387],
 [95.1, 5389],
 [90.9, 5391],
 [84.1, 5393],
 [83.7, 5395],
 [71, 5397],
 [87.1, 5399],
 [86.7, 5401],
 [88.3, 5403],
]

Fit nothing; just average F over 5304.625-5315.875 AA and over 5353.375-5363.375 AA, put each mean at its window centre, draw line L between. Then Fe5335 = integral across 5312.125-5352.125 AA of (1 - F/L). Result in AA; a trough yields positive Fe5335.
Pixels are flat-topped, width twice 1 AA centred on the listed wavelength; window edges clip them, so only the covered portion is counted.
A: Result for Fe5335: 4.0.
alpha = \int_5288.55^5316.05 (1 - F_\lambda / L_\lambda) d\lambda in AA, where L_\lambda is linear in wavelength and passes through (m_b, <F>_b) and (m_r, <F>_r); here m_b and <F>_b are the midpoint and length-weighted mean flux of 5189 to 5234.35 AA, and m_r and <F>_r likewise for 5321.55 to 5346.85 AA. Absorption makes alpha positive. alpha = -3.5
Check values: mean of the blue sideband 75.2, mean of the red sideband 83.8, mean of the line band 91.9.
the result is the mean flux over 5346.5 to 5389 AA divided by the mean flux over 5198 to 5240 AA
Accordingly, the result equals 1.2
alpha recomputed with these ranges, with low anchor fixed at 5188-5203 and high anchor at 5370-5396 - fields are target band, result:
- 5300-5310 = -1.1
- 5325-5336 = 0.6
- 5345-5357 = -0.7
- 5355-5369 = -1.0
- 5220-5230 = -0.3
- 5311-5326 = -1.2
